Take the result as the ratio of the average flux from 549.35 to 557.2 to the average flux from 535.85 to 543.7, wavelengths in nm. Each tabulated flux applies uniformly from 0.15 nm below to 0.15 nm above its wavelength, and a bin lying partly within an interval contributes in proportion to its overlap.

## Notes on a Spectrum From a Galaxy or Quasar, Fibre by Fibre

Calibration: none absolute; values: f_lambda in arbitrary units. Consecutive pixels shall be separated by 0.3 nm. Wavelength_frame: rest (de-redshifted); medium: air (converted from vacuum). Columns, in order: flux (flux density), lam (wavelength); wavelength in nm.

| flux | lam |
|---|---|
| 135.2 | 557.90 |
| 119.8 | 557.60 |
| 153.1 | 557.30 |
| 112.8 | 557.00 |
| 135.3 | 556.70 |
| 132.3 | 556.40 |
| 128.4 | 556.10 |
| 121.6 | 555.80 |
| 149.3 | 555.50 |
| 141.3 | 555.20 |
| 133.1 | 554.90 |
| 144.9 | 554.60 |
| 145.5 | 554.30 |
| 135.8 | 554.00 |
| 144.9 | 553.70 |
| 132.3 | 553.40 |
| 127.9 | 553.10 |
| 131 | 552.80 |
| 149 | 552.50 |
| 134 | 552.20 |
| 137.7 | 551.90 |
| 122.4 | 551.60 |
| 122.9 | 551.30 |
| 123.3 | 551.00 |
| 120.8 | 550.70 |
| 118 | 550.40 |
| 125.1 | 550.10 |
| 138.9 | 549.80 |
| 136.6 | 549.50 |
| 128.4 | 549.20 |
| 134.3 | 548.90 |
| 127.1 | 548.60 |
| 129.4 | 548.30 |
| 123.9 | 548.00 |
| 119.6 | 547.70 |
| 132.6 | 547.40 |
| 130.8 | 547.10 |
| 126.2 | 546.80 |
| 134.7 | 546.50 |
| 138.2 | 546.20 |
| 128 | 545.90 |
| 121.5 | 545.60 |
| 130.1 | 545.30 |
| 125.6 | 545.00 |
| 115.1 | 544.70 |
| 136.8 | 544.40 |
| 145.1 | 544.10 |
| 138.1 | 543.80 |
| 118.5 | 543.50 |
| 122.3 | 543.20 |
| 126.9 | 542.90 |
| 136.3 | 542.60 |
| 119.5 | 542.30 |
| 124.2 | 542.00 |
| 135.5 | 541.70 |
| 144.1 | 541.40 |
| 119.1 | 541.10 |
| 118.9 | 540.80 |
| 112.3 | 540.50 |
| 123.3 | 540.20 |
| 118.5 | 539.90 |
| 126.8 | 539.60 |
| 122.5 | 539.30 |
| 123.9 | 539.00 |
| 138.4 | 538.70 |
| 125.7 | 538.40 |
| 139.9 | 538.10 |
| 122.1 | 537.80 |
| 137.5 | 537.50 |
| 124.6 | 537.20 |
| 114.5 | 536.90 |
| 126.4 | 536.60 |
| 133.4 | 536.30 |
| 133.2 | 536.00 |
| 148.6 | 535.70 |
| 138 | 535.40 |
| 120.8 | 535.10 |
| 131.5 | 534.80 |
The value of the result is 1.05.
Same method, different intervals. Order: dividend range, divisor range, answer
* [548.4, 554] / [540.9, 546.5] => 1.01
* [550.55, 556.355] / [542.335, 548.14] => 1.04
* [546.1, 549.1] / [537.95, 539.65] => 1.00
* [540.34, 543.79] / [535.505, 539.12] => 0.96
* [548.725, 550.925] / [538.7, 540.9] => 1.05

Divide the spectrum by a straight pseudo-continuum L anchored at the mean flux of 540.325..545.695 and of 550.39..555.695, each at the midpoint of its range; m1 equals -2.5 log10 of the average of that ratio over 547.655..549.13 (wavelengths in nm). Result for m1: 0.031 mag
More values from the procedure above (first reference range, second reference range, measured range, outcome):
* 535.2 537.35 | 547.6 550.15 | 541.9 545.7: 0.02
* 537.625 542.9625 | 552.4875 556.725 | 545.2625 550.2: 0.02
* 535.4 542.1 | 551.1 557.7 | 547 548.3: 0.04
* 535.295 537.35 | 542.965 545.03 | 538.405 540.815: 0.06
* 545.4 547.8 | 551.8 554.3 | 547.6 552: 0.05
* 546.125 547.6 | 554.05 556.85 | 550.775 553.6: 0.03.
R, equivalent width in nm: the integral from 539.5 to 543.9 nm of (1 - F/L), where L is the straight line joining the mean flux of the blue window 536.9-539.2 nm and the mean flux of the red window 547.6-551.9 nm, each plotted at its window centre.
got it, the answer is 0.10 nm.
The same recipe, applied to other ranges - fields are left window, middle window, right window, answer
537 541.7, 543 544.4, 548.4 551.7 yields -0.051 nm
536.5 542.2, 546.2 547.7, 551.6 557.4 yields 0.004 nm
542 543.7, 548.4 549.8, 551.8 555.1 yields 0.003 nm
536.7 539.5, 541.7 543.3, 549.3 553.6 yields 0.020 nm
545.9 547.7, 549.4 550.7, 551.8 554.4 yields 0.058 nm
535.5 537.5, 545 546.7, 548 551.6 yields -0.021 nm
